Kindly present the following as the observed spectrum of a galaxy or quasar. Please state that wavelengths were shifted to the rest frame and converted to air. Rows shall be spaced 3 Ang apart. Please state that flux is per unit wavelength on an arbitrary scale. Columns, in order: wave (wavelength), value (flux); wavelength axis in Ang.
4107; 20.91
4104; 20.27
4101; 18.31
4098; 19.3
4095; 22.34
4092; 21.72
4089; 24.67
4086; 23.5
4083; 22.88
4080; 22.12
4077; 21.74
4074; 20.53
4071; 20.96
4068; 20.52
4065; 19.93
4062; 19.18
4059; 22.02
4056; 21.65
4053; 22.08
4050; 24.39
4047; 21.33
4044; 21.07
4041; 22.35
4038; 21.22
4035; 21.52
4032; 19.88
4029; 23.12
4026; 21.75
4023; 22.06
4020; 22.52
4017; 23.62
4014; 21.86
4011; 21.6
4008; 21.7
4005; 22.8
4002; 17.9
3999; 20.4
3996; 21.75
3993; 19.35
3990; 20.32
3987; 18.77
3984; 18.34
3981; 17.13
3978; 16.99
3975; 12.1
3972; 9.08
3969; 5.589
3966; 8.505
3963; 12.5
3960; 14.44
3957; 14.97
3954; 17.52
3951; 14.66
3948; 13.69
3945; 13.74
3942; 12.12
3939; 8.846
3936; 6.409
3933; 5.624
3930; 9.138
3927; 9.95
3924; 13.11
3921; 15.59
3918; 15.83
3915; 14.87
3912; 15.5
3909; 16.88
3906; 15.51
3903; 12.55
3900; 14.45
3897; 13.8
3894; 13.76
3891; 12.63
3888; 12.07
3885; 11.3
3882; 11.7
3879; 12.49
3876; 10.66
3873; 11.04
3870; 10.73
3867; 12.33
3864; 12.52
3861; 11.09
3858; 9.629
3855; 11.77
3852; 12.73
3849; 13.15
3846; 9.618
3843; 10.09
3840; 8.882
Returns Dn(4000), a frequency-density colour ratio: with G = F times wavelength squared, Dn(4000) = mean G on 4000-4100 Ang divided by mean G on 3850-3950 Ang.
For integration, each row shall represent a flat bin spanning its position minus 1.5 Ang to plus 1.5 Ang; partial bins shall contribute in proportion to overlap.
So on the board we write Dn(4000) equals 1.91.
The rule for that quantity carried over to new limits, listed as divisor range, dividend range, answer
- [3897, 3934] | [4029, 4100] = 1.74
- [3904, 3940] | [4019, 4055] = 1.89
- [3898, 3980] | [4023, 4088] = 1.82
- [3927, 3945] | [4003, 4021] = 2.57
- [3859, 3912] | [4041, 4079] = 1.83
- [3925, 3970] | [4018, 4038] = 2.01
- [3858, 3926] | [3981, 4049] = 1.71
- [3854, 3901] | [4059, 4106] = 1.96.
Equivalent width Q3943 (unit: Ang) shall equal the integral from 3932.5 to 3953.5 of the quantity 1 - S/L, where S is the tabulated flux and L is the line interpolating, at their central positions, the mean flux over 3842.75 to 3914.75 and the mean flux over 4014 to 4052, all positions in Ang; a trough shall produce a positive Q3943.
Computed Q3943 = 6.70 Ang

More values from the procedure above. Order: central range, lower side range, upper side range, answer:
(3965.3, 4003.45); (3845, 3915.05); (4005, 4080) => 5.2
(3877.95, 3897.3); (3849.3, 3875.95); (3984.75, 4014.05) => 1.0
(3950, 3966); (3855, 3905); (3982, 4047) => 2.8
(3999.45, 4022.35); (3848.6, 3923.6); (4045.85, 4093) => -3.2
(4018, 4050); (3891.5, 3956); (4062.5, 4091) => -4.2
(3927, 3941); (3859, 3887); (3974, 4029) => 6.9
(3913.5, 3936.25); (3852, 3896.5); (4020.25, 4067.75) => 4.7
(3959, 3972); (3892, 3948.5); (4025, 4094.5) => 4.7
